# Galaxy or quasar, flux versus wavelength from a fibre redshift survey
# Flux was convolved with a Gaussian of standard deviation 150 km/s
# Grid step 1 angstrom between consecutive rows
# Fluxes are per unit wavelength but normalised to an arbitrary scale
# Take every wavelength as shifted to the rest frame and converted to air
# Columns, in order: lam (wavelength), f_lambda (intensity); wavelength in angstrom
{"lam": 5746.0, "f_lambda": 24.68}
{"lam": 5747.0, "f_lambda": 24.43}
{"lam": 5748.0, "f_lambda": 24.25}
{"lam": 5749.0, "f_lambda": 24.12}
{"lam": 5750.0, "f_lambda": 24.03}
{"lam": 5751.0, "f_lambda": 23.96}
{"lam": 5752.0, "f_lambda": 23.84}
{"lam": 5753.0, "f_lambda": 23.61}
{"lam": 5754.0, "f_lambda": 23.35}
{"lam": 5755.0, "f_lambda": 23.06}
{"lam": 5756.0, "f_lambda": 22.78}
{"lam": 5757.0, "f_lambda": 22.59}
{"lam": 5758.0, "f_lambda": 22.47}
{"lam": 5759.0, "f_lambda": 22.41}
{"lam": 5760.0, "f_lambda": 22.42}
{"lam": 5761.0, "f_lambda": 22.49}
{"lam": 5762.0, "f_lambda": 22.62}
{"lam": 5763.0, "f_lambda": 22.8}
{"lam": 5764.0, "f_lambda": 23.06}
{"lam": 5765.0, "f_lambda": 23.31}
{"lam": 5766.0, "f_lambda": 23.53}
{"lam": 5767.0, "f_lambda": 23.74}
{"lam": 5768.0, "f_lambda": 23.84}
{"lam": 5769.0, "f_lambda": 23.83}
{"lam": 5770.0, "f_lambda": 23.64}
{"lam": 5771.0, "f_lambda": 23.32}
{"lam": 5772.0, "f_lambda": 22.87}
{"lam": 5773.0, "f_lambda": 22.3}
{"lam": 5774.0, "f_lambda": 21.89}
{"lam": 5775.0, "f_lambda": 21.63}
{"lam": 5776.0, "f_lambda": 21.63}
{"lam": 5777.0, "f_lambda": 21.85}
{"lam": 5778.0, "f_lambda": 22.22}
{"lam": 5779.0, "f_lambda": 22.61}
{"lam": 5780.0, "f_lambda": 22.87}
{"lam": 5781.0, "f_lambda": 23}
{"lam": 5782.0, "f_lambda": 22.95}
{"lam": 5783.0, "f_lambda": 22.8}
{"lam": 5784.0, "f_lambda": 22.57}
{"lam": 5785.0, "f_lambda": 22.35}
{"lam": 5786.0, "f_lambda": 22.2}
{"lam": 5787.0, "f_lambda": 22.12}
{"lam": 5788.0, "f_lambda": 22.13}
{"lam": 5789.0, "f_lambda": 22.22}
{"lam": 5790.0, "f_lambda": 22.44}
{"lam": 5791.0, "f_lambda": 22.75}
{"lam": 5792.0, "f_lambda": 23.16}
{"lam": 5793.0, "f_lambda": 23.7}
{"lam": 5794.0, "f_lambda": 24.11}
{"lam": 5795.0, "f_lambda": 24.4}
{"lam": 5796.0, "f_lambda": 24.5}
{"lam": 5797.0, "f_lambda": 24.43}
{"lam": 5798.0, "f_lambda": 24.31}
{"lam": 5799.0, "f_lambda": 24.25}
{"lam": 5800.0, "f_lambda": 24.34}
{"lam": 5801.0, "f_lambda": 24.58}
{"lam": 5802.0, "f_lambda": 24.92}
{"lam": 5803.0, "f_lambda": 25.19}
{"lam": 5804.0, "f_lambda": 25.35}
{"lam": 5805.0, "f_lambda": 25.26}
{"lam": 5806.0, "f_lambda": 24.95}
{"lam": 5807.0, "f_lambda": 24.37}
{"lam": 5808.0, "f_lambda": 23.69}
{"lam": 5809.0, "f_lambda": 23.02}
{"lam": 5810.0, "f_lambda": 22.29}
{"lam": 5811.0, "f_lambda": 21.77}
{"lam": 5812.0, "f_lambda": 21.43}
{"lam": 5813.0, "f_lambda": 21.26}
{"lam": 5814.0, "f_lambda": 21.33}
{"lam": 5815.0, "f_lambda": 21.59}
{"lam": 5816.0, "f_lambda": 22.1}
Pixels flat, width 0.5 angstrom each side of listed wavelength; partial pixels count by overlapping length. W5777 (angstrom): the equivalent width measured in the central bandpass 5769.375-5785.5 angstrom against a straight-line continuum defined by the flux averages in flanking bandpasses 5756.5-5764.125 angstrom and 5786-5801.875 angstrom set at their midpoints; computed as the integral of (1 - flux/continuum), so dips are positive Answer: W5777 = 0.4 angstrom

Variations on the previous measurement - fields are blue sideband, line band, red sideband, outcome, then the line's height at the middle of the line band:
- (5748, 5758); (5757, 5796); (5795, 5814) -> 1.4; 23.6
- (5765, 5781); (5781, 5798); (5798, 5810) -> 0.4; 23.7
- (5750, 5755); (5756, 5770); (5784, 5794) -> 0.2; 23.4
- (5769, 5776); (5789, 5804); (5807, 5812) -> -0.9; 22.7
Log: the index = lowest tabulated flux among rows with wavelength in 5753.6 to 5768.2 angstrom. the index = 22.41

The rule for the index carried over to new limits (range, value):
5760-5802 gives 21.63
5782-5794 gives 22.12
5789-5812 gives 21.43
